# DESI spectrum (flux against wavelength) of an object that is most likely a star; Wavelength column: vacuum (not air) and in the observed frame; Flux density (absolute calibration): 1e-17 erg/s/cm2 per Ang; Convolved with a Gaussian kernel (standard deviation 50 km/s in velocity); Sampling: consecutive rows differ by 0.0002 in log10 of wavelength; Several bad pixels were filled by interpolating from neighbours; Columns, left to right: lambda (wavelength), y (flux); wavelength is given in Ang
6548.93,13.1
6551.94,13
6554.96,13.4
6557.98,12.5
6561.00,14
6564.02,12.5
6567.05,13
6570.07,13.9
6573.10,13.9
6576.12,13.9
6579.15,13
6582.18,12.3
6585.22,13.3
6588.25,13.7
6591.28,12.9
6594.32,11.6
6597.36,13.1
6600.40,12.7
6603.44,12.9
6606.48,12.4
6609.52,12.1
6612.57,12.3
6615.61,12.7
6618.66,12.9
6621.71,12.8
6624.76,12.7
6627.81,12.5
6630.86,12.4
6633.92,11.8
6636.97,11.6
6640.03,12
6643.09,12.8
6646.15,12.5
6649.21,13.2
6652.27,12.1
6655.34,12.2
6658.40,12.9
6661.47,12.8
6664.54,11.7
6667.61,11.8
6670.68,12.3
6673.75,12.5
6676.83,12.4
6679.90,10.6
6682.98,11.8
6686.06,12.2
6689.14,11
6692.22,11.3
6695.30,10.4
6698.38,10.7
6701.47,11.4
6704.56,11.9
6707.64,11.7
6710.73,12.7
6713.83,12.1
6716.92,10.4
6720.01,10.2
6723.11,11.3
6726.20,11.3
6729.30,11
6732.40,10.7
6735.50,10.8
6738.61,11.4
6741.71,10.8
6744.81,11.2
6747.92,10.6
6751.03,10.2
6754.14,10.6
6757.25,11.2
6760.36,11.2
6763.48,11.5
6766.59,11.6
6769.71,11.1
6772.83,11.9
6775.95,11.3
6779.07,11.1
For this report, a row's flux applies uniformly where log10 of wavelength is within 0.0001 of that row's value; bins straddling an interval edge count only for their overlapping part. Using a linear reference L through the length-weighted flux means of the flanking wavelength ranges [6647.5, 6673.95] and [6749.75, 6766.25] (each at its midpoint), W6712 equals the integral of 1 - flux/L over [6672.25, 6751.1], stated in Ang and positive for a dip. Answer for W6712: 2.6 Ang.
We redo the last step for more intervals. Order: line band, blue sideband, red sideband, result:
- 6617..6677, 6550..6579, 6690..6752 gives -1.2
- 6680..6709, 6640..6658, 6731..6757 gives 0.9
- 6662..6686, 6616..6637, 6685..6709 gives -0.5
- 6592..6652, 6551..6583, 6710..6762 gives 0.2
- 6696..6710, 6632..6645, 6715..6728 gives -0.4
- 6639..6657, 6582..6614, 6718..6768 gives -0.6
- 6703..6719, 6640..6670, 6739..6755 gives -0.4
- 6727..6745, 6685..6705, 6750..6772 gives 0.3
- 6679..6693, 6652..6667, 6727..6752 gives 0.5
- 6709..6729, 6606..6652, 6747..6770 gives 0.2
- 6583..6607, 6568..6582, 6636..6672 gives 0.7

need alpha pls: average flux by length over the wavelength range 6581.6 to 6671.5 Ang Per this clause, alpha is 12.5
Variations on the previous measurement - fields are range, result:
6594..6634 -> 12.5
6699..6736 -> 11.3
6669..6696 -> 11.7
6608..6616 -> 12.3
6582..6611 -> 12.7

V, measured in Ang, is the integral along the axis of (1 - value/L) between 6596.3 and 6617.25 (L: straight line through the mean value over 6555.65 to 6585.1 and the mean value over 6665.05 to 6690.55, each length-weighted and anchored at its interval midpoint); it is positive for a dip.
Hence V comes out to 0.3 Ang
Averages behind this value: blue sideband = 13.2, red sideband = 11.8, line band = 12.6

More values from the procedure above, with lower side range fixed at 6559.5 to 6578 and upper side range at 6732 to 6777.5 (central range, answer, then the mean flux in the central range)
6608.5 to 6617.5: 0.38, 12.4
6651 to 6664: -0.09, 12.4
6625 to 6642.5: 0.73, 12.1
